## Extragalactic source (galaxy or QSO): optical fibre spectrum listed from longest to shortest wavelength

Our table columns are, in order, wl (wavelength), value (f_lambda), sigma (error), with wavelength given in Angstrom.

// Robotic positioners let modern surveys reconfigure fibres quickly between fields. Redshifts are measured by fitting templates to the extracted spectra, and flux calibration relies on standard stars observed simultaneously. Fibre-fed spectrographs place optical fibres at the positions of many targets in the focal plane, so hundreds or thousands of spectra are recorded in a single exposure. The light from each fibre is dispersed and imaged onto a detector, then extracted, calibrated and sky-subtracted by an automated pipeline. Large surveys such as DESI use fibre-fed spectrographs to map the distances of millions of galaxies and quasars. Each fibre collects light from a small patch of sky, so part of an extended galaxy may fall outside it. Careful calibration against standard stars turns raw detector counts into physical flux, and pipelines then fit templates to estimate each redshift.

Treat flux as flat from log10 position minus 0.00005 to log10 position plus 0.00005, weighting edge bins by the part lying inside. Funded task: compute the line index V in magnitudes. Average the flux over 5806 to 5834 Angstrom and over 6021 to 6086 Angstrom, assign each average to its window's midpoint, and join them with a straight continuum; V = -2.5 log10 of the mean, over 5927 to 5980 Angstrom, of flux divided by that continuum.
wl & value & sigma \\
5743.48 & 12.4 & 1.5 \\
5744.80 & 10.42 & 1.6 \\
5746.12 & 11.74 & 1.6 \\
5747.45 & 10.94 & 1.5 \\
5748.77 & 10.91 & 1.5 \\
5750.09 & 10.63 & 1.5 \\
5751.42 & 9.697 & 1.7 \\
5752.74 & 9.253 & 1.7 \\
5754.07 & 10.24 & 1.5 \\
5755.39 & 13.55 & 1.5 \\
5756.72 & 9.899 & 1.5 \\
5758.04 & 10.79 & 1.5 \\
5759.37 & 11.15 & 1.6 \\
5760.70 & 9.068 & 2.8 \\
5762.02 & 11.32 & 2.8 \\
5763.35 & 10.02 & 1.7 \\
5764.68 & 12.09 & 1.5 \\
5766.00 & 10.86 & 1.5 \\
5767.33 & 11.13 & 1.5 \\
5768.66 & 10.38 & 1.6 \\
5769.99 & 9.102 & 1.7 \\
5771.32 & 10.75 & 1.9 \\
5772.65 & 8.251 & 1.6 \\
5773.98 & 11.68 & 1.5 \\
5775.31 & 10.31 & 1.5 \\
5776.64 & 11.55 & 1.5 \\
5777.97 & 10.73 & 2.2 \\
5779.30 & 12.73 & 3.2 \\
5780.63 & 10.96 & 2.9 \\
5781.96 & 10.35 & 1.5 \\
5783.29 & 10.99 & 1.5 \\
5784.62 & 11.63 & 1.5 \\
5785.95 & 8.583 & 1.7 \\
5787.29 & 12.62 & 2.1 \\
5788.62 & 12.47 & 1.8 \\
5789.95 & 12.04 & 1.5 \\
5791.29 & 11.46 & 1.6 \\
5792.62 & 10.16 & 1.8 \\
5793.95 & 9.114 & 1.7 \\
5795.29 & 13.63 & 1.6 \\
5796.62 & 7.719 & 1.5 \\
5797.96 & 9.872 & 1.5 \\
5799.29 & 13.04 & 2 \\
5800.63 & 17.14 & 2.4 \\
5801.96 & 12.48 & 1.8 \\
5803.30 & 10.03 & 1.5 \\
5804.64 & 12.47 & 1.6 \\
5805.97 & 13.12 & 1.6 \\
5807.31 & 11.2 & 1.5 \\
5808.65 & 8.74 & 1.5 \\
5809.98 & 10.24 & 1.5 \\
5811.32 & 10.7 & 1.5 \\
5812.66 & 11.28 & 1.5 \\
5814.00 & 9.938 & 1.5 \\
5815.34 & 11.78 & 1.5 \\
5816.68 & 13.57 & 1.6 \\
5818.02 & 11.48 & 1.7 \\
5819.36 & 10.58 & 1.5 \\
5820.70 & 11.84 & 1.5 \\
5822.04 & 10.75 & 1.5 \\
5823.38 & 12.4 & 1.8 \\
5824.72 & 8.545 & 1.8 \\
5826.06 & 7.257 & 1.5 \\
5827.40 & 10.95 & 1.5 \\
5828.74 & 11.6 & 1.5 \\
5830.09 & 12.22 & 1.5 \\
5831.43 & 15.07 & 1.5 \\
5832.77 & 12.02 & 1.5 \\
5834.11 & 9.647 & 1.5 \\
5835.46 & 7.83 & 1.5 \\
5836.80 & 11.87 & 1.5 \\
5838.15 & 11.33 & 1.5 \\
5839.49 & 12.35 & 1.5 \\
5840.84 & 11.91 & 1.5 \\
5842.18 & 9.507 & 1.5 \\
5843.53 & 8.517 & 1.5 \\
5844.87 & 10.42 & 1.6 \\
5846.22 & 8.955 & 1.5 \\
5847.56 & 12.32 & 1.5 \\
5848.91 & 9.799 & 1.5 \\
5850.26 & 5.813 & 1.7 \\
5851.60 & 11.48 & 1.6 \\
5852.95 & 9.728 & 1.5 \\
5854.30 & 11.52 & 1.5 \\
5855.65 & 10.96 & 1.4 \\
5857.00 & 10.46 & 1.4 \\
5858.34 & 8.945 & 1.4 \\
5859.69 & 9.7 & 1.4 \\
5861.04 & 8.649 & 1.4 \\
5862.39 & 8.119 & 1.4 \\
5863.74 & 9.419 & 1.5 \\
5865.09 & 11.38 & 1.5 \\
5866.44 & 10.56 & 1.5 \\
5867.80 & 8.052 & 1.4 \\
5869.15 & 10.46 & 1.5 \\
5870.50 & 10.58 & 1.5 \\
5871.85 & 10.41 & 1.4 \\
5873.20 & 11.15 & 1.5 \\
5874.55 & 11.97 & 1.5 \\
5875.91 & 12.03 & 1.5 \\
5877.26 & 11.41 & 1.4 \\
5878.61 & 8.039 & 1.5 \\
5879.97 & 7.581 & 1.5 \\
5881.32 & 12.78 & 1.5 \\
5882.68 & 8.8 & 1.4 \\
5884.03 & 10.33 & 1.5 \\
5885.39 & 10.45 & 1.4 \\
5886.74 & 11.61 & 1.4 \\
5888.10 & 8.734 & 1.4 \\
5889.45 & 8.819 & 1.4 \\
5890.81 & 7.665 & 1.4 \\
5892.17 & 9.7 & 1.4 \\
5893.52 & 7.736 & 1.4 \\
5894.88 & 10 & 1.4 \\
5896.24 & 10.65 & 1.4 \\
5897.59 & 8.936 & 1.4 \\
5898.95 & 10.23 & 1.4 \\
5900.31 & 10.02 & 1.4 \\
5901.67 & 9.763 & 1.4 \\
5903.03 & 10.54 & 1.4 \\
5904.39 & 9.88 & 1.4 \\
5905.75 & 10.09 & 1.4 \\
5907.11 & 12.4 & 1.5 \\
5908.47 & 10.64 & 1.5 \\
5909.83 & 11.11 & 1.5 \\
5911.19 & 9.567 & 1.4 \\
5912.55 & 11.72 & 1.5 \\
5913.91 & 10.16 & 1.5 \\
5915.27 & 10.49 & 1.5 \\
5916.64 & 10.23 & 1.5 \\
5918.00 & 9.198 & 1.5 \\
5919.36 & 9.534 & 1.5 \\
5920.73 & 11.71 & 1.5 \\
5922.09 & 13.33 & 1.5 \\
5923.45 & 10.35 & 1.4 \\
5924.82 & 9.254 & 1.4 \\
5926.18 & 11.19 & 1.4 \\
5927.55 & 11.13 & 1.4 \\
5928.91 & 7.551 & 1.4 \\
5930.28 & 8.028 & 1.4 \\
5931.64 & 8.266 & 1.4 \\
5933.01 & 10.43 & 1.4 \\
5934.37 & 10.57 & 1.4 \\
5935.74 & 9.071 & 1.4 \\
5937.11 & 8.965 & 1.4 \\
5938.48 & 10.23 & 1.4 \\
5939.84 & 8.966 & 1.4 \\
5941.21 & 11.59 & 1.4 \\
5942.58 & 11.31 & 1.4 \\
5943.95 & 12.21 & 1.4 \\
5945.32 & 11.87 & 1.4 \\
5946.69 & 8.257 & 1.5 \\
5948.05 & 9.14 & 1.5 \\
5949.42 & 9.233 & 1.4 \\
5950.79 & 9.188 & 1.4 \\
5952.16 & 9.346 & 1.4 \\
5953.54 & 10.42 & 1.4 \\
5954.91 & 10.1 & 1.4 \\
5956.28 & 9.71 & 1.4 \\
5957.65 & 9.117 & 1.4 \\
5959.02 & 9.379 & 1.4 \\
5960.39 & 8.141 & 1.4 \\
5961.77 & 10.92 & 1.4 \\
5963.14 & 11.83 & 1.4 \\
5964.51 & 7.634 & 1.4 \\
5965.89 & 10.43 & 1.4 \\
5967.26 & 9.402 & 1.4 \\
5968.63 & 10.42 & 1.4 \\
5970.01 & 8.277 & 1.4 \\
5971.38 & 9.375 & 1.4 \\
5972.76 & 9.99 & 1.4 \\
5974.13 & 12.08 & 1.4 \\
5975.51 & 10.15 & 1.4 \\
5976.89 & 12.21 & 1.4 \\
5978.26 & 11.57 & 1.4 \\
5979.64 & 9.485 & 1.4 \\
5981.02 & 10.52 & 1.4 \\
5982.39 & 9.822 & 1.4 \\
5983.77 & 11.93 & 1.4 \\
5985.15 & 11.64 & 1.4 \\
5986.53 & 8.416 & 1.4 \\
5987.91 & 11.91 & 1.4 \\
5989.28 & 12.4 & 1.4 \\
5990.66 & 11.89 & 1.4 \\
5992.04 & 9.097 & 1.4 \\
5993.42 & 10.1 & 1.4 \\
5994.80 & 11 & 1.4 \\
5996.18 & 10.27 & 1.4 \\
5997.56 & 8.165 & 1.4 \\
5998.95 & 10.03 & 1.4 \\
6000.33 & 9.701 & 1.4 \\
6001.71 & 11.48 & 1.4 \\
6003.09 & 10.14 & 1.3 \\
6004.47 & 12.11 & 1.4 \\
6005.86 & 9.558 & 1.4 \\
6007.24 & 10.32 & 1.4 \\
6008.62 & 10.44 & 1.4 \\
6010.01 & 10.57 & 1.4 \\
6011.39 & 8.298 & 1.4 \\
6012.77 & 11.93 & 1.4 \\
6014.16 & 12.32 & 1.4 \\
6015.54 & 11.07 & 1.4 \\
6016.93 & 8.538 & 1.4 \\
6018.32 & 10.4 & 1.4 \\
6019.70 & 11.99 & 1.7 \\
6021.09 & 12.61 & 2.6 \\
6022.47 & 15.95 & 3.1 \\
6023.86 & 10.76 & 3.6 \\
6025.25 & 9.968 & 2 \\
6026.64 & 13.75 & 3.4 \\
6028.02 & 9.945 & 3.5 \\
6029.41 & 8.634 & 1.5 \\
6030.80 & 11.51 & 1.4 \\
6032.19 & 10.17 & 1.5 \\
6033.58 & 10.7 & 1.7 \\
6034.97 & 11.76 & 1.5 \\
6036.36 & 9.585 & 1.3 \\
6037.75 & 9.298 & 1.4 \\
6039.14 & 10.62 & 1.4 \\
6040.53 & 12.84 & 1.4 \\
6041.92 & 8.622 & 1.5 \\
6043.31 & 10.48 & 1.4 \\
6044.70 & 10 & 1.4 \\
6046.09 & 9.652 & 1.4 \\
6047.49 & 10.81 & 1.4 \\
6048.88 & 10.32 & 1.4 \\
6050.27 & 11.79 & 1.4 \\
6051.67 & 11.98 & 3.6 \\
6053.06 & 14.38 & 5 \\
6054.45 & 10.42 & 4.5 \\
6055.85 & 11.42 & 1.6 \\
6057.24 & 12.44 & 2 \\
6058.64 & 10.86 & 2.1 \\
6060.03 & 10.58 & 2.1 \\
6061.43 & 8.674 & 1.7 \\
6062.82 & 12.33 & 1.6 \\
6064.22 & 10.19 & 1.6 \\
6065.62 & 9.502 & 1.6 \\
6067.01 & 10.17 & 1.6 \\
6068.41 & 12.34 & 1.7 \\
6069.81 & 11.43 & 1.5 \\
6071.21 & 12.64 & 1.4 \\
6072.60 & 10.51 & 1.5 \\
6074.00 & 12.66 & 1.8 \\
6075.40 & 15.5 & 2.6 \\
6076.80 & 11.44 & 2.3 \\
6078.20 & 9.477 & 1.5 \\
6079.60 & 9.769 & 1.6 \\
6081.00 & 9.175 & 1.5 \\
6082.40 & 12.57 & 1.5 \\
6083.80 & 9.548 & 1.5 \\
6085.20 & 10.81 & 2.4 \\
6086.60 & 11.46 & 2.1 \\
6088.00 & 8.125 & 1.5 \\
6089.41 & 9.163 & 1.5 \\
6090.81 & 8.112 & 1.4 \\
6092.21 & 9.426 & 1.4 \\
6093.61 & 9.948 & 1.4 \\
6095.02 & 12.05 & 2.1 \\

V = 0.12 mag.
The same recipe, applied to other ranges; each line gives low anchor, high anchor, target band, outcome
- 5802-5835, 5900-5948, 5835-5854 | 0.08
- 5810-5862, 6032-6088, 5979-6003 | 0.04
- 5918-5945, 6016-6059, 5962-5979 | 0.02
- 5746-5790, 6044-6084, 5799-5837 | -0.05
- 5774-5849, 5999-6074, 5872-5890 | 0.08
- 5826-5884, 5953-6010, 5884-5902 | 0.08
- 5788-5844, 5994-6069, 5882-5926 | 0.09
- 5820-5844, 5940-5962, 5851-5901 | 0.06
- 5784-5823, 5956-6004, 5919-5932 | 0.05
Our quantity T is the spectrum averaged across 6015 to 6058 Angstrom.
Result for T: 11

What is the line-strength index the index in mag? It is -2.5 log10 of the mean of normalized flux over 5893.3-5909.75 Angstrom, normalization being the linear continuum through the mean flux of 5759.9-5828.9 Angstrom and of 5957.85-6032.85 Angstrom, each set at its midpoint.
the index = 0.06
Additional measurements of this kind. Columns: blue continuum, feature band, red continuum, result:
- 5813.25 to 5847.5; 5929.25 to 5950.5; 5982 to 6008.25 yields 0.09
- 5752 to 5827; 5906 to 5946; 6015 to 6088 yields 0.06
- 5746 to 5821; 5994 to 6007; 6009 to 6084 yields 0.08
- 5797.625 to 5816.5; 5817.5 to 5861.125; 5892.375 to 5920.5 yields 0.07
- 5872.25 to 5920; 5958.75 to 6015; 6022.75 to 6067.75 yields 0.02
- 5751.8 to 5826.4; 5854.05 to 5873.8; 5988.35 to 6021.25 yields 0.09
